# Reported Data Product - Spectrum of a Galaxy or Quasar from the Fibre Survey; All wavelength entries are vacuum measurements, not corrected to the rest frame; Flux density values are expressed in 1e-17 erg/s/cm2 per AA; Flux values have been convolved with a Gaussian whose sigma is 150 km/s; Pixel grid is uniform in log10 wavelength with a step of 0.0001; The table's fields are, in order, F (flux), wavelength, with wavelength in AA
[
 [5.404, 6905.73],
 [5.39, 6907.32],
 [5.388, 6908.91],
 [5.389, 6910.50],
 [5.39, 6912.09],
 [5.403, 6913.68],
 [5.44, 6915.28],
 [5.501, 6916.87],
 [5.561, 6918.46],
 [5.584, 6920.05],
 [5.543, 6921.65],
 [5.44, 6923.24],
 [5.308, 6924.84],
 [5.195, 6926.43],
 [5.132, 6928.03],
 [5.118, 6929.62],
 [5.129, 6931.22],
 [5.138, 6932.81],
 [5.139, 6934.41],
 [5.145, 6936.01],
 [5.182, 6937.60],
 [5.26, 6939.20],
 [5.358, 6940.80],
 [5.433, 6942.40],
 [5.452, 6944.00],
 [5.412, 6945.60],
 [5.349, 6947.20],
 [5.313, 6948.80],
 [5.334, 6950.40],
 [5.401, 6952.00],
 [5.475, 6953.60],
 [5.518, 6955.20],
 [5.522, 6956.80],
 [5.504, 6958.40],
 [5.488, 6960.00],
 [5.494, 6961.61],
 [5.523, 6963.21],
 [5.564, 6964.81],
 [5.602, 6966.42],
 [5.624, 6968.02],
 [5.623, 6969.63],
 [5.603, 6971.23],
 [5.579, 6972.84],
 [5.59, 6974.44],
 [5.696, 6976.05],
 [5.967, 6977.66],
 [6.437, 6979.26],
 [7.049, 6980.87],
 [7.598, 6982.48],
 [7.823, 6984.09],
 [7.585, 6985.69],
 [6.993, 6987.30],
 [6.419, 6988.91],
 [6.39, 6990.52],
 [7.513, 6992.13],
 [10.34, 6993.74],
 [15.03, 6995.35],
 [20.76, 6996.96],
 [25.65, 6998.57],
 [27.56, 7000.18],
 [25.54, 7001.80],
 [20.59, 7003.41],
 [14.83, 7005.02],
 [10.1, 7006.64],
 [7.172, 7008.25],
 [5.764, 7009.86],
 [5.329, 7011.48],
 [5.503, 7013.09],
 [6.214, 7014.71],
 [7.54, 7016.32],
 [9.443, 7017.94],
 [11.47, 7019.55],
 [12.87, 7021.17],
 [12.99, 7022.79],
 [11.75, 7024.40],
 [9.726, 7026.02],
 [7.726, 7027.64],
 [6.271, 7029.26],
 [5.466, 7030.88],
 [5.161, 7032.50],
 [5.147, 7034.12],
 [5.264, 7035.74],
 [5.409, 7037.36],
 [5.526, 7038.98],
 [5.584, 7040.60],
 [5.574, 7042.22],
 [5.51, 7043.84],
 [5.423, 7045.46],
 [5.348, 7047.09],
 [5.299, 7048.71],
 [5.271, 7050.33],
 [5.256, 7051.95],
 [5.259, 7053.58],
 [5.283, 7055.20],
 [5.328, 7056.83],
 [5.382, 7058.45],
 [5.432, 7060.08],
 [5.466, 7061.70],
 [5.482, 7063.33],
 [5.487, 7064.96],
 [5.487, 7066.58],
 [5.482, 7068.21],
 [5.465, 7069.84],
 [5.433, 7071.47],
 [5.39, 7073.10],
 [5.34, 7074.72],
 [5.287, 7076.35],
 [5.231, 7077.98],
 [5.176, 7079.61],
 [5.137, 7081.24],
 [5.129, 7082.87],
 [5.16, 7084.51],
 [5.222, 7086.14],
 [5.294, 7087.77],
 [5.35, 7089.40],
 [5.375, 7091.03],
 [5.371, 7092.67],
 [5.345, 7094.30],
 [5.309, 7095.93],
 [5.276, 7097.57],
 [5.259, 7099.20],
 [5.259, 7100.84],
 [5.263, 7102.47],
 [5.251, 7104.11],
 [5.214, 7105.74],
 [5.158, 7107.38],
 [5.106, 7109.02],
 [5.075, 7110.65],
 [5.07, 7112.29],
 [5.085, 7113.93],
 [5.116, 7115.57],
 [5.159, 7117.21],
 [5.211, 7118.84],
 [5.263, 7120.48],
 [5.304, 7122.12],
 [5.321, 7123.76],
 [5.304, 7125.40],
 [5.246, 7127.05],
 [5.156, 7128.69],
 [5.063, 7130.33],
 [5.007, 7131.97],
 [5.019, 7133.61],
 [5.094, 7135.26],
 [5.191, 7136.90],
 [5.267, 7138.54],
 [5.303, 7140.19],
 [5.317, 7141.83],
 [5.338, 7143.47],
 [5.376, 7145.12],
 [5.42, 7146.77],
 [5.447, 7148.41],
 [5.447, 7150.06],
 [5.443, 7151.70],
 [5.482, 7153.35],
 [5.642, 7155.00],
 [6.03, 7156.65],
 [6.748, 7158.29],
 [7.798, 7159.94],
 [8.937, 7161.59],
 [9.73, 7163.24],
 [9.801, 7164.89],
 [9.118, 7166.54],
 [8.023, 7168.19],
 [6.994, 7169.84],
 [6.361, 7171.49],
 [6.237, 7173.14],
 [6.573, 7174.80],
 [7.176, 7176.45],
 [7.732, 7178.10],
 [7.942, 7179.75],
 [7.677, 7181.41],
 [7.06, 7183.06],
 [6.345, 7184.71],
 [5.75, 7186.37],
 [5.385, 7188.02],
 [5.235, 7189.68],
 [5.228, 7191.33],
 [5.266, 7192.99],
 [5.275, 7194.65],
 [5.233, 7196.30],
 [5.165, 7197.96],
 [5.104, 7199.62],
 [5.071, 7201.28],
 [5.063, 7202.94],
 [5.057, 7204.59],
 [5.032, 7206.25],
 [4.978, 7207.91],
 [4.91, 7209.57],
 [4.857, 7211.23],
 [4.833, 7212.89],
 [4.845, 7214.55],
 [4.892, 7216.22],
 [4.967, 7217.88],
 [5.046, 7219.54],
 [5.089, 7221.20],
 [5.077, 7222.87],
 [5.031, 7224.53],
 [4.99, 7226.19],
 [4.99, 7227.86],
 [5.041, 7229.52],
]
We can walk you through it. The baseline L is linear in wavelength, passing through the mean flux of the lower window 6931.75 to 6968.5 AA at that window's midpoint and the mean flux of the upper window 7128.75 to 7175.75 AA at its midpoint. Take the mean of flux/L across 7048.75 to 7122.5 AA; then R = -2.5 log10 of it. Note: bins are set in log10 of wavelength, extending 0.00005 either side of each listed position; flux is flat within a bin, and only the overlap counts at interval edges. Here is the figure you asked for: 0.14 mag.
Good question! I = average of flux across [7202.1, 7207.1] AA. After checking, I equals 5.06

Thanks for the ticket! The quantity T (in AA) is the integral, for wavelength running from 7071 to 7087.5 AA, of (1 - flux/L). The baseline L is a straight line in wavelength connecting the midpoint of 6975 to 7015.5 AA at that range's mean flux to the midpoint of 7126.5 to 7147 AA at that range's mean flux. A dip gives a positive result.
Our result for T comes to 5.0 AA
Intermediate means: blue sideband 11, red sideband 5.21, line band 5.25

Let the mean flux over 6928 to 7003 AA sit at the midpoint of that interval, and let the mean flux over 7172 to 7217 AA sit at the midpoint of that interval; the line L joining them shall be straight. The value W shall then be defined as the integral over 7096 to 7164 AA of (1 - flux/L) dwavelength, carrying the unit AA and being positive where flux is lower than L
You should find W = 7.75 AA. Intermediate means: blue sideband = 7.82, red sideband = 5.7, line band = 5.56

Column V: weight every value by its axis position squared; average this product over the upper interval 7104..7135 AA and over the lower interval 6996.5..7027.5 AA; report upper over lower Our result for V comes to 0.4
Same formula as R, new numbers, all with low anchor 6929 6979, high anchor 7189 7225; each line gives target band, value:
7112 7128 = 0.00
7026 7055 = -0.07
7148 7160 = -0.15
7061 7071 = -0.04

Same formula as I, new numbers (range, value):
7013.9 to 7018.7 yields 7.71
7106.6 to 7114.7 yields 5.1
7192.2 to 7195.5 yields 5.28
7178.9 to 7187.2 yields 6.96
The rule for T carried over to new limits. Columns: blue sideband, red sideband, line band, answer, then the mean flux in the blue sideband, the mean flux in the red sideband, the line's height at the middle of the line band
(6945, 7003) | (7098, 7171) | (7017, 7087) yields 9.92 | 8.57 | 5.84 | 7.24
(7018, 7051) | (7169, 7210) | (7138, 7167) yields -1.43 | 7.2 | 5.92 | 6.23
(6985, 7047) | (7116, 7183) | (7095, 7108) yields 3.98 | 9.92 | 6.25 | 7.57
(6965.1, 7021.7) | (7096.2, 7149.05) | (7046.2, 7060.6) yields 4.53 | 9.97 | 5.22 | 7.76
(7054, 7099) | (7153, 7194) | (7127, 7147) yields 3.63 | 5.34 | 6.98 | 6.36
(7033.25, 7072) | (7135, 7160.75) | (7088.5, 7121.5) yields 1.88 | 5.4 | 5.66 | 5.54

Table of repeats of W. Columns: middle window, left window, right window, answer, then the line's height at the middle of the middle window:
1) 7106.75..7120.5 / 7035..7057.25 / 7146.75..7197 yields 2.2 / 6.08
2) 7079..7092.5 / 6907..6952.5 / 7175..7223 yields 0.6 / 5.48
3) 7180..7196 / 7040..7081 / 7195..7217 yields -2.9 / 5.06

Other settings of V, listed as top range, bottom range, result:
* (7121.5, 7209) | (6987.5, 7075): 0.74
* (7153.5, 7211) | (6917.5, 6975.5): 1.27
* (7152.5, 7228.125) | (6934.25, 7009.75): 0.77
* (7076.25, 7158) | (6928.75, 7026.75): 0.66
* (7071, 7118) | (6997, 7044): 0.52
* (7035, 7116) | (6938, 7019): 0.65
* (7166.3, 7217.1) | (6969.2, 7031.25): 0.61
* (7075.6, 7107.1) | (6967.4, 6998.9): 0.63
